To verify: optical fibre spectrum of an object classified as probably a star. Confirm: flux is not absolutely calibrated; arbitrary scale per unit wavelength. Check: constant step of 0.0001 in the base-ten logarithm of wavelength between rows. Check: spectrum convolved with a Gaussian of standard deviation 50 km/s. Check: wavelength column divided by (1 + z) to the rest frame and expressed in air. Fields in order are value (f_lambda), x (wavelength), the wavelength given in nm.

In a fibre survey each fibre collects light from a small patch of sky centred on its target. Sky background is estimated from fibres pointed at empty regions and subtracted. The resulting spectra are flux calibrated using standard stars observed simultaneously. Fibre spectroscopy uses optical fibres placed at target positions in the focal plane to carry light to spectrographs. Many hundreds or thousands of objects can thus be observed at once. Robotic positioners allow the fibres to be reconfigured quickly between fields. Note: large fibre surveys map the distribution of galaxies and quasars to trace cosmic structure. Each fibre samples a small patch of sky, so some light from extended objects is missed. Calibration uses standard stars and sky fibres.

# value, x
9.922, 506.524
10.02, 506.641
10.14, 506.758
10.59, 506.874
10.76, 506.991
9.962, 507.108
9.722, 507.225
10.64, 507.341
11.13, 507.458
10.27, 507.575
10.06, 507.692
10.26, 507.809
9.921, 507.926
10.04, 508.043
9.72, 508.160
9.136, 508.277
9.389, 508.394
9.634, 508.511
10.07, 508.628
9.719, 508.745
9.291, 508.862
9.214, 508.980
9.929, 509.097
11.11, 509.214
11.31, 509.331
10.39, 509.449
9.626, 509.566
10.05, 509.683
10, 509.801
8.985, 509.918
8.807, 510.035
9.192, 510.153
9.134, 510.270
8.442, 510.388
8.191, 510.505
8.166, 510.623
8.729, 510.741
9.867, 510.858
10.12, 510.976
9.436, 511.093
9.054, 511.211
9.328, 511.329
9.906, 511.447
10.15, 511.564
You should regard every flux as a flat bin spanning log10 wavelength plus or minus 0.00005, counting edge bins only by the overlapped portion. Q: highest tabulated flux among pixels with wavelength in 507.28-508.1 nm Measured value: 11.13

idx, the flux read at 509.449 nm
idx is 10.39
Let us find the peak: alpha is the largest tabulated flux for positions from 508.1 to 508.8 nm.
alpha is 10.07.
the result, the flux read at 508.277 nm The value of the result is 9.136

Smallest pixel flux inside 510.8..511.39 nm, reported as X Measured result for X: 9.054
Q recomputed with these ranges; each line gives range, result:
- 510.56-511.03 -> 10.12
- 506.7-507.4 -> 10.76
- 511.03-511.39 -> 9.436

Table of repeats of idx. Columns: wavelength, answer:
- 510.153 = 9.192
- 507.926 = 9.921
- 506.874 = 10.59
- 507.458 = 11.13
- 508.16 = 9.72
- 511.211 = 9.054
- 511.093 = 9.436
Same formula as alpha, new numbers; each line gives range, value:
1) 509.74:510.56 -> 10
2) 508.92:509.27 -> 11.11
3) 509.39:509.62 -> 10.39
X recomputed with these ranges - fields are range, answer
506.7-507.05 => 10.14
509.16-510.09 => 8.807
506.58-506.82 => 10.02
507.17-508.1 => 9.722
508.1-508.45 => 9.136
